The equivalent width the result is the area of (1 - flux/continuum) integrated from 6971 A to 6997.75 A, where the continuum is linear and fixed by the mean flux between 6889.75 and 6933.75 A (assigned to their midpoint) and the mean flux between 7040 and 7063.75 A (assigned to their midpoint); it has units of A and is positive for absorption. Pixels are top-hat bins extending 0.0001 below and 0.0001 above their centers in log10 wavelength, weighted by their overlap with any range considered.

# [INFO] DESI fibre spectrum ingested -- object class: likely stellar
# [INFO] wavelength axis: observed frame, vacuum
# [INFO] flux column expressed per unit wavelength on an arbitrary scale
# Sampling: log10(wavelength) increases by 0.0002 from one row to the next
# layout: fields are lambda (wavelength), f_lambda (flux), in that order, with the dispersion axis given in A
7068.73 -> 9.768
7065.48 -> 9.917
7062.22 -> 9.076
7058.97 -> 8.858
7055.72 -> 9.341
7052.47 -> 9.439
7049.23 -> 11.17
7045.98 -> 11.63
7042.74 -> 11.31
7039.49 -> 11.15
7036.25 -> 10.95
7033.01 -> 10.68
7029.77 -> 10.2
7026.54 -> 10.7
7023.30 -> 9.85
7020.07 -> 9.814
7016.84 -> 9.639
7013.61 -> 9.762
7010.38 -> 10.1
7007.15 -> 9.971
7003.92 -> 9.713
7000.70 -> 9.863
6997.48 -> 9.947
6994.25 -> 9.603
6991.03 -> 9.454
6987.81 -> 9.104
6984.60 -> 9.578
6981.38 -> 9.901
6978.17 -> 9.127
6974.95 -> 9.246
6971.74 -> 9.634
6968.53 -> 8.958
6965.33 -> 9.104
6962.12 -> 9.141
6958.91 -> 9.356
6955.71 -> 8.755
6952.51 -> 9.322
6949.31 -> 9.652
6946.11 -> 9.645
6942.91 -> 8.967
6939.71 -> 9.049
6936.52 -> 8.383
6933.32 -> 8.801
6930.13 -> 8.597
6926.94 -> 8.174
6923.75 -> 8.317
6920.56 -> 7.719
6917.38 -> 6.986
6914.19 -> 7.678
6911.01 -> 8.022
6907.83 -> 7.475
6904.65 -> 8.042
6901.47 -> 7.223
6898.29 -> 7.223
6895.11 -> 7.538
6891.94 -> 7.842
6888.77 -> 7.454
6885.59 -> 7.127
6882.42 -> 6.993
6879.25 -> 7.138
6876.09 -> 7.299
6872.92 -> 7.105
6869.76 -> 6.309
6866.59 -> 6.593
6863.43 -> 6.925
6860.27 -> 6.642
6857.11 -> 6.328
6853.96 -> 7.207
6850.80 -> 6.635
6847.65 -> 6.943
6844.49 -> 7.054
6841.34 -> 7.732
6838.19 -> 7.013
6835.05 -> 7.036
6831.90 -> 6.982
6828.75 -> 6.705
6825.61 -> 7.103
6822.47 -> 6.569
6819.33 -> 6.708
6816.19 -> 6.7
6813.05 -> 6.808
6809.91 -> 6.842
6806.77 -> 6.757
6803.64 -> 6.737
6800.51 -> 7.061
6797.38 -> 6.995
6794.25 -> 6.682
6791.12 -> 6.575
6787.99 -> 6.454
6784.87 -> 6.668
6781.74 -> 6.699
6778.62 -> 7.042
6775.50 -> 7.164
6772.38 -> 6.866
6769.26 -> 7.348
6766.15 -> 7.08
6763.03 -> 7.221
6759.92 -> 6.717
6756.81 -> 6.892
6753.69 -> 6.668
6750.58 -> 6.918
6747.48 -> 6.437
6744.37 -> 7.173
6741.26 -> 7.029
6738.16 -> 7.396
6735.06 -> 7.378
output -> -1.4 A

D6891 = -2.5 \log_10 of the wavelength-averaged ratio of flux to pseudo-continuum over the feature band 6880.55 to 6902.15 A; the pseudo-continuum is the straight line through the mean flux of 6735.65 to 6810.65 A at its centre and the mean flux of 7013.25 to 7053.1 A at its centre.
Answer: 0.166 mag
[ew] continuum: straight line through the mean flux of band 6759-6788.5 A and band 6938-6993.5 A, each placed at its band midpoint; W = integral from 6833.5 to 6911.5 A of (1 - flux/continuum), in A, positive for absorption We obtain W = 9.7 A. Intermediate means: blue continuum 6.95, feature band 7.14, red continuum 9.3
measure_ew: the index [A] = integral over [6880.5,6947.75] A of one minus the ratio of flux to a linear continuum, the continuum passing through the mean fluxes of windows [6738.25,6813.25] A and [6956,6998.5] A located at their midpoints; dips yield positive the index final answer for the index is 4.98 A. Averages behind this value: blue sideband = 6.88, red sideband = 9.37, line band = 7.96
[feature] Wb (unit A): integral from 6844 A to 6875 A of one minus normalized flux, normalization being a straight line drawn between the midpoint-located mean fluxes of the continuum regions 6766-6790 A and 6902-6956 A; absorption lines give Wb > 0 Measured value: 3.8 A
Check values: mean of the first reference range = 6.9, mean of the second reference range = 8.42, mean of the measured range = 6.77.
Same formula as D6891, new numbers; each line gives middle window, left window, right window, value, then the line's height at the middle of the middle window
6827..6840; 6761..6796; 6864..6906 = 0.016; 7.05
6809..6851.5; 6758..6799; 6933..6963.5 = 0.096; 7.57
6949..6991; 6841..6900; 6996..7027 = -0.028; 9.06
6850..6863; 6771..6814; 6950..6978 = 0.147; 7.7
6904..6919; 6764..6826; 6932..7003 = 0.119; 8.51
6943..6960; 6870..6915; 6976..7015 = -0.074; 8.7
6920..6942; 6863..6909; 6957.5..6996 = -0.026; 8.28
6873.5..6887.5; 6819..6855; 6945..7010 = 0.089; 7.75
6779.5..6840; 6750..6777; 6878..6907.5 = 0.052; 7.14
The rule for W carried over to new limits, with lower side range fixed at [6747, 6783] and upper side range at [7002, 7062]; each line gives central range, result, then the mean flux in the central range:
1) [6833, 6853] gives 2.1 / 7.07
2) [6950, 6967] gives 0.3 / 9.17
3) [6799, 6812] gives 1.0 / 6.85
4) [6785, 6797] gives 1.0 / 6.62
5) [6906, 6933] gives 2.8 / 7.92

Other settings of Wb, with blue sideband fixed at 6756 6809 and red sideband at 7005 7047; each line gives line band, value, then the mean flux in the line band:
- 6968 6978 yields 0.37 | 9.29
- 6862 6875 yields 2.20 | 6.75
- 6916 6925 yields 1.24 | 7.67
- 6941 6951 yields -0.17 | 9.4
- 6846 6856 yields 1.24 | 6.9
